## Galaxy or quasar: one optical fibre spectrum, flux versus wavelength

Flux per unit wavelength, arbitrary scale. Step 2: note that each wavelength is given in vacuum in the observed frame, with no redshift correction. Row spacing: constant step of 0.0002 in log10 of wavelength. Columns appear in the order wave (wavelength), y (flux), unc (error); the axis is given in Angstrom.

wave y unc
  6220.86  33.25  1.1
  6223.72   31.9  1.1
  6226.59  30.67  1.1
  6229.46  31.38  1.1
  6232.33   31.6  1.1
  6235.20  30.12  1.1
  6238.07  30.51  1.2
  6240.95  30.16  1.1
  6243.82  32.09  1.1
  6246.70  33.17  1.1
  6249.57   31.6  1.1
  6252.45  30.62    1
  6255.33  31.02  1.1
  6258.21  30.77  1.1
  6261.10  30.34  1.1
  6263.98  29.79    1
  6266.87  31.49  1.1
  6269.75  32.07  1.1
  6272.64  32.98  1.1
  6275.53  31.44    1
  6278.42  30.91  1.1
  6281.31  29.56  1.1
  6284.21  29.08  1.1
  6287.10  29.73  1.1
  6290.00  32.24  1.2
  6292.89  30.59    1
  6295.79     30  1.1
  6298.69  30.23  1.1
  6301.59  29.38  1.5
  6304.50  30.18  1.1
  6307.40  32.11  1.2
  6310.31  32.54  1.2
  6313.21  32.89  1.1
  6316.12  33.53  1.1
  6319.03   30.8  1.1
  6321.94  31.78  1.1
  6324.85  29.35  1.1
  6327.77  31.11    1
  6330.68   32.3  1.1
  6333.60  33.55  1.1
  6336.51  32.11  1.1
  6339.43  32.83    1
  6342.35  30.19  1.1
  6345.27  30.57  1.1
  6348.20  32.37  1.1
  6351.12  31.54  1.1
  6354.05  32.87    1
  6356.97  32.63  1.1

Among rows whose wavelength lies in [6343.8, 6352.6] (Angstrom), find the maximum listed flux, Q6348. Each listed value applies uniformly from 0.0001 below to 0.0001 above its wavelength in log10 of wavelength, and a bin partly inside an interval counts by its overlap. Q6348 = 32.37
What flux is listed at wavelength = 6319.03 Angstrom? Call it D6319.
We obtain 30.8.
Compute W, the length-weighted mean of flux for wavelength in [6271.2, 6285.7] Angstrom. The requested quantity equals 30.8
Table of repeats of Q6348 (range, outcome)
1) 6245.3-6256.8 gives 33.17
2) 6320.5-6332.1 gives 32.3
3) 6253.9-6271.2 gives 32.07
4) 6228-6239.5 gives 31.6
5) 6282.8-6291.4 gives 32.24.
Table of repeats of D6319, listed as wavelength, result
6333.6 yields 33.55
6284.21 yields 29.08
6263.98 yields 29.79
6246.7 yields 33.17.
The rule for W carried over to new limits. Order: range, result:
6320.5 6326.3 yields 30.6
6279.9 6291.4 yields 30.1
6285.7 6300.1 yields 30.6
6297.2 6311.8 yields 30.9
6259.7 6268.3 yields 30.5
